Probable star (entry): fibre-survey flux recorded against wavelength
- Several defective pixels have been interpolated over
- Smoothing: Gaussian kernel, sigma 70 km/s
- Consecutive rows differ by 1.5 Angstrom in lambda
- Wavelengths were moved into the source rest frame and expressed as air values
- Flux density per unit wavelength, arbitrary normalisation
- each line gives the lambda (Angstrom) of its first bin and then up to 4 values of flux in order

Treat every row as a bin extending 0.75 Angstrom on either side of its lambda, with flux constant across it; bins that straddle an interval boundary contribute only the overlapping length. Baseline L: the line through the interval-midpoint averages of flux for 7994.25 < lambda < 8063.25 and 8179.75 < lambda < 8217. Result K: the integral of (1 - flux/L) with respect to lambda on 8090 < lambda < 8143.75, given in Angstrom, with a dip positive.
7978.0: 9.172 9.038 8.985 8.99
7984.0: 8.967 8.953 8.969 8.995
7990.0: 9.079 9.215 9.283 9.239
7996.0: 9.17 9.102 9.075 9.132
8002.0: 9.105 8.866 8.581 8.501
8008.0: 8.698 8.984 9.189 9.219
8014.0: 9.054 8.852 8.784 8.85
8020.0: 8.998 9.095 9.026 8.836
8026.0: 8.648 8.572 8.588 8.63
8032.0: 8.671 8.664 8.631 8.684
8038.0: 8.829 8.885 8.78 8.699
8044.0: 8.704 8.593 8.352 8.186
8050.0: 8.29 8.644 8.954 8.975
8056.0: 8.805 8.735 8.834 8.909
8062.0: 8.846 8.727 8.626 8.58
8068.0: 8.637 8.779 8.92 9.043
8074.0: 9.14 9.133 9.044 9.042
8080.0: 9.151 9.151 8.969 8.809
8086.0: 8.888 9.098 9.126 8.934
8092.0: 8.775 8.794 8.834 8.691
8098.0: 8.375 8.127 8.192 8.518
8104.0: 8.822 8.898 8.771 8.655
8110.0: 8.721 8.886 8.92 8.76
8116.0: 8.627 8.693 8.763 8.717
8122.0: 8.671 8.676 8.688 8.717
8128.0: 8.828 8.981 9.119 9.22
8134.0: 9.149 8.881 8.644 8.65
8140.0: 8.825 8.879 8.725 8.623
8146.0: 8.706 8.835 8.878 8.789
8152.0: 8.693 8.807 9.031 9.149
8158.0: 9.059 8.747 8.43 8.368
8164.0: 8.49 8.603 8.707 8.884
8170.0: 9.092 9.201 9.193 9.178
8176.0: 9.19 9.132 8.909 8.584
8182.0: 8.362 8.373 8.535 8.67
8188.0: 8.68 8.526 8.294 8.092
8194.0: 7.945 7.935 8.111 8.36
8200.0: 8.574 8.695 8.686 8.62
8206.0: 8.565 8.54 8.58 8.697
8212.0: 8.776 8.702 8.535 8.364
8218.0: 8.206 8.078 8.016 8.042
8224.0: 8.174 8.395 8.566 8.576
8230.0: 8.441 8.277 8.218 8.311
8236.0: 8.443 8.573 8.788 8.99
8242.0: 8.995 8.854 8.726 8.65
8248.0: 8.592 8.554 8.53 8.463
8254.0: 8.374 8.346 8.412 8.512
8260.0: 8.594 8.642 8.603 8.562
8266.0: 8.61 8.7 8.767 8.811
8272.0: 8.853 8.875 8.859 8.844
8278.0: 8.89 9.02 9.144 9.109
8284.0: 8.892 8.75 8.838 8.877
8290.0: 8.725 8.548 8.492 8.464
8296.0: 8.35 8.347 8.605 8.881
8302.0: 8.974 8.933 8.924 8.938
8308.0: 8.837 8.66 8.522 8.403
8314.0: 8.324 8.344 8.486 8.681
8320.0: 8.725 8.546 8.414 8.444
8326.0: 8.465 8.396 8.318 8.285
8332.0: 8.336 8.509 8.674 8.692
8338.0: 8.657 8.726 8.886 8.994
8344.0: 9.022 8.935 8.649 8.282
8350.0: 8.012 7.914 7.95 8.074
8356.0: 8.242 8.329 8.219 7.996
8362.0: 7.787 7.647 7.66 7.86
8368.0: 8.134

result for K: -0.7 Angstrom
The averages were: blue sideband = 8.81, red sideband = 8.47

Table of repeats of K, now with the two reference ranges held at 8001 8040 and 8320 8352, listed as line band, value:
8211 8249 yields 0.6 Angstrom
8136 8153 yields -0.1 Angstrom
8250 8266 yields 0.2 Angstrom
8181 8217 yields 0.8 Angstrom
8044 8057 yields 0.3 Angstrom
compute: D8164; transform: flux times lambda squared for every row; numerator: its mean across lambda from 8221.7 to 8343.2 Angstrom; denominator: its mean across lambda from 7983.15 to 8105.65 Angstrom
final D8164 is 1.0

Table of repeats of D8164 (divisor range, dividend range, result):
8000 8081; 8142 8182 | 1.03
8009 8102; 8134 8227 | 1.01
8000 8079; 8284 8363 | 1.04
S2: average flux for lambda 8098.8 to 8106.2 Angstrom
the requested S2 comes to 8.51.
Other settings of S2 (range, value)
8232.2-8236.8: 8.33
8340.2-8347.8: 8.89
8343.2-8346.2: 8.98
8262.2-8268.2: 8.62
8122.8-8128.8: 8.73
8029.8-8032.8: 8.65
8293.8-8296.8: 8.41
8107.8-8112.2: 8.75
